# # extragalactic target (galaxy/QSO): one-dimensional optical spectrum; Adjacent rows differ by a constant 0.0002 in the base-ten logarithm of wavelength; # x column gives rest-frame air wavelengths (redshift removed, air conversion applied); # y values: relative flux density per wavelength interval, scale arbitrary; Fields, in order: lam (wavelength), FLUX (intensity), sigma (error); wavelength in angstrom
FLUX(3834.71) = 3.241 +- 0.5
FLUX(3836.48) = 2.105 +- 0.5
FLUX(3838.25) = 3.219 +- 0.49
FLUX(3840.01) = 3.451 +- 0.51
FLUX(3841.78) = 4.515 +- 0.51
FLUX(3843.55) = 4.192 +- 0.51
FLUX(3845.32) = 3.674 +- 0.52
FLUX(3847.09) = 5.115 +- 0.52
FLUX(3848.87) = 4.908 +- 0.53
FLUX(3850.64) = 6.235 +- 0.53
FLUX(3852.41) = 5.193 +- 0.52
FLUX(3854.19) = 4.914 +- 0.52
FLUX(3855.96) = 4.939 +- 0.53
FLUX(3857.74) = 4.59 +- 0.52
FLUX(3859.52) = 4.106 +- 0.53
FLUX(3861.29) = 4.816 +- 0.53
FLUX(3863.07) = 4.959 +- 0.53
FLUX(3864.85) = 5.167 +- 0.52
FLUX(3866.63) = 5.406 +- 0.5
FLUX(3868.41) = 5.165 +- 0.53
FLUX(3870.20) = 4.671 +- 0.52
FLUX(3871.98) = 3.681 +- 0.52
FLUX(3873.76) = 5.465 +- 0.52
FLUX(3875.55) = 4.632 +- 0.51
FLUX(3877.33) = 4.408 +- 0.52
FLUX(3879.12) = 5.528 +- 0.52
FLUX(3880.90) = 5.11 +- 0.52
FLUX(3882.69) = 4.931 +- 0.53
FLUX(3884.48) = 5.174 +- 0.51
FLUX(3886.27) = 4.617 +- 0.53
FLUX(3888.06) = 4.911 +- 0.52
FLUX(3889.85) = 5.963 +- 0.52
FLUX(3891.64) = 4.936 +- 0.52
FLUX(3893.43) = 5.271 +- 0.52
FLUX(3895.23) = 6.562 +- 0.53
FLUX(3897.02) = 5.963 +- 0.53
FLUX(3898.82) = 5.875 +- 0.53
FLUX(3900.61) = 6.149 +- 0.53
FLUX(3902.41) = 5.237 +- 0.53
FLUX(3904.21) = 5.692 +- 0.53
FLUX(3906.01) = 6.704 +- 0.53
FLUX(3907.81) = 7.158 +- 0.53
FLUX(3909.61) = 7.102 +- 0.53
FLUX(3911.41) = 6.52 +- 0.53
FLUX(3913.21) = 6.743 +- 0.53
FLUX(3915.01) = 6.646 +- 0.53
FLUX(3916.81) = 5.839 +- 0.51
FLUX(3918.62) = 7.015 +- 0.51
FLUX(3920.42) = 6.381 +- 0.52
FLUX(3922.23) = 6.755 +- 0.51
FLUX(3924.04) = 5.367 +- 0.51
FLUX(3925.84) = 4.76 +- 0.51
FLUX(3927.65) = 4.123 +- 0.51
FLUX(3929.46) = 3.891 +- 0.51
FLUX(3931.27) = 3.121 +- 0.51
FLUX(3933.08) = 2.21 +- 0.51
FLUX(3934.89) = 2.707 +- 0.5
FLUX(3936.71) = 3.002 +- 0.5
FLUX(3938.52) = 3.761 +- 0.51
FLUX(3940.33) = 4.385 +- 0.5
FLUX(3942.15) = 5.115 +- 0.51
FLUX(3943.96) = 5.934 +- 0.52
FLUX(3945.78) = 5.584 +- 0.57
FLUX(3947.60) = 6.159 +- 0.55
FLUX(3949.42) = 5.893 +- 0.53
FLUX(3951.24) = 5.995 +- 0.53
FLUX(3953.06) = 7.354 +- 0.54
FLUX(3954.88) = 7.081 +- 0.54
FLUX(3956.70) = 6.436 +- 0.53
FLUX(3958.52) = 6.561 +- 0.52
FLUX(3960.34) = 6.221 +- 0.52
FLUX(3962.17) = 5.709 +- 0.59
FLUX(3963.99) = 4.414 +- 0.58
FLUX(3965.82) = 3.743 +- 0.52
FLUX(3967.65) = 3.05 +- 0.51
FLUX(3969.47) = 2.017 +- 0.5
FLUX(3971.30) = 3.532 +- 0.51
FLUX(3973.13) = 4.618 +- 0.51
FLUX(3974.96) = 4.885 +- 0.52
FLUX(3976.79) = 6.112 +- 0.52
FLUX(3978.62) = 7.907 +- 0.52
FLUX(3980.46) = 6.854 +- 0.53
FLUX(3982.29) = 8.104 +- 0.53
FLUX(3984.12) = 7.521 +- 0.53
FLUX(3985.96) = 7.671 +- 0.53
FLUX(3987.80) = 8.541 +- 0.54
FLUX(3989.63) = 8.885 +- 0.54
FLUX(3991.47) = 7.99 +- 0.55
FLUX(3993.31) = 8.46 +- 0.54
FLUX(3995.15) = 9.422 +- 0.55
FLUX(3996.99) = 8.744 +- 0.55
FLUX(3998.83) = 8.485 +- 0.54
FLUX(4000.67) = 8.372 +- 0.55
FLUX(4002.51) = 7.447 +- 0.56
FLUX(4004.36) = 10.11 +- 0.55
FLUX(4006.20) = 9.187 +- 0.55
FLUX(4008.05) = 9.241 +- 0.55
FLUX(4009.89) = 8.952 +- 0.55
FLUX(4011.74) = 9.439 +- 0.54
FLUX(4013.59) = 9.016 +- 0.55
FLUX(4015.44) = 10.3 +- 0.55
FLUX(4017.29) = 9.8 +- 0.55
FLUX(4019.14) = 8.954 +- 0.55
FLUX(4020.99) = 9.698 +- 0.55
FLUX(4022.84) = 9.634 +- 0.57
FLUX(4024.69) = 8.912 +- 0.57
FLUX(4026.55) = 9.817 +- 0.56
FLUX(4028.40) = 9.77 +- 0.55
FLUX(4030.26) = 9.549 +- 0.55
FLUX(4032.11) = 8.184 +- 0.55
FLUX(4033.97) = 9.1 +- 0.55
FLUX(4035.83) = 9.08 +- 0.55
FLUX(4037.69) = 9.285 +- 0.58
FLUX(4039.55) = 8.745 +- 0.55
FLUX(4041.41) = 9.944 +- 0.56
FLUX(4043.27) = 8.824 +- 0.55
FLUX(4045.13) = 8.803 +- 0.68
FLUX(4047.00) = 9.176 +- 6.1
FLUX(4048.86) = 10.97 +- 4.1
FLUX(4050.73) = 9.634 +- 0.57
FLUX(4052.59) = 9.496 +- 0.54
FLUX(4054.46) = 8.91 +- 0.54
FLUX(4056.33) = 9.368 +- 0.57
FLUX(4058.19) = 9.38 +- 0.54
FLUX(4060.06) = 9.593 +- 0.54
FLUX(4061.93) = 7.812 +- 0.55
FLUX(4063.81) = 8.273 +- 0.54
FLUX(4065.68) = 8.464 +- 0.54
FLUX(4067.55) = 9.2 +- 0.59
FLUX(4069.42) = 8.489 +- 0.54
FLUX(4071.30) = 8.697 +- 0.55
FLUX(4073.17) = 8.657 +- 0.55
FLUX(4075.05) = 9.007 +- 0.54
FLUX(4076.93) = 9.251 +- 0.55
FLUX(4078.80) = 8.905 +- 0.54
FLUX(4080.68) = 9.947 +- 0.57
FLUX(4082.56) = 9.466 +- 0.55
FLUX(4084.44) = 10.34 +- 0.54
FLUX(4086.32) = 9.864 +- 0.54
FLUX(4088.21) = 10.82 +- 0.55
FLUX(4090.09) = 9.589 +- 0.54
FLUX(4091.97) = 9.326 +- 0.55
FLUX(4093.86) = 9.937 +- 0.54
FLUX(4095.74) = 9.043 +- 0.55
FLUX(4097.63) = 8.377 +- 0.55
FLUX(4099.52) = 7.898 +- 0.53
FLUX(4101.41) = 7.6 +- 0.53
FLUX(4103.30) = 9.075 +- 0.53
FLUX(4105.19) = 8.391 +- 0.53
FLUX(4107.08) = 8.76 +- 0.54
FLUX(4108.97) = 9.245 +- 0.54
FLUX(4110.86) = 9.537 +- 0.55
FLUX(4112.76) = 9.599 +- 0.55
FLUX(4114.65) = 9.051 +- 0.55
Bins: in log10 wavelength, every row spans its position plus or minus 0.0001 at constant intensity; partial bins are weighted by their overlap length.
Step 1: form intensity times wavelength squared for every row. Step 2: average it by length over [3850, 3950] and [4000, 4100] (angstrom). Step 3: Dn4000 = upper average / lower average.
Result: 1.90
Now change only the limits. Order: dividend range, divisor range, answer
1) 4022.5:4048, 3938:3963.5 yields 1.63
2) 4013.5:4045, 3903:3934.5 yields 1.76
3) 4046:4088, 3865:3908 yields 1.89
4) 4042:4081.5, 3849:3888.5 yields 2.03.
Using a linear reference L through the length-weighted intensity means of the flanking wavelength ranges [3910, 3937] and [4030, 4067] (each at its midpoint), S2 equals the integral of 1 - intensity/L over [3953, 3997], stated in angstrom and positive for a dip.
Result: 2.5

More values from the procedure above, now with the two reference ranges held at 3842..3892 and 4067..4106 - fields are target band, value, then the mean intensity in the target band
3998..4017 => -3.7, 9.08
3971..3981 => 1.8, 5.73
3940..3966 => 2.8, 5.86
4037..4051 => -1.8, 9.41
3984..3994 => -1.3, 8.22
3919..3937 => 5.0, 4.35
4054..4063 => -0.4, 9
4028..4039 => -1.4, 9.11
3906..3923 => -2.5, 6.69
